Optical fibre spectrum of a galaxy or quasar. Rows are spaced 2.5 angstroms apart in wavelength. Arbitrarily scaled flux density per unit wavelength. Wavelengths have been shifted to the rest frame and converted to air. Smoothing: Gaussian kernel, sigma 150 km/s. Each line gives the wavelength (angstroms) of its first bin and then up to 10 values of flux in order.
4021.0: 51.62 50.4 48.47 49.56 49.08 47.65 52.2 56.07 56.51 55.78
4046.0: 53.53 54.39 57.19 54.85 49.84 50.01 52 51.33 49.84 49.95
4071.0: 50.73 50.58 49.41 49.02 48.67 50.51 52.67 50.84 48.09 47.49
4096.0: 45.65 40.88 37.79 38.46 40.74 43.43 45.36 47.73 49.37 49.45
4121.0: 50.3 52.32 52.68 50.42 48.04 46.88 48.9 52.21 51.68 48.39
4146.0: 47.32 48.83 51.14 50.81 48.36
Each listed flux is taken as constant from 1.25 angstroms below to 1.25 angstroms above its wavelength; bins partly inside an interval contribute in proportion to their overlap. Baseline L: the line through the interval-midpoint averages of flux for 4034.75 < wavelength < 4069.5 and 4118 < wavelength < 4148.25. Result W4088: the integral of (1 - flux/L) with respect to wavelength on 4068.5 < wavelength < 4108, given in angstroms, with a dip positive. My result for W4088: 3.7 angstroms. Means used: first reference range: 53.1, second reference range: 49.9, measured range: 46.8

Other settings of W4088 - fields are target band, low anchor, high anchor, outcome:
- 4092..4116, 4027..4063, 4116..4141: 3.52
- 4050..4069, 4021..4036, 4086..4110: -1.91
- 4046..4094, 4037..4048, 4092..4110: -1.95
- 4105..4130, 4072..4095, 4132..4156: 0.66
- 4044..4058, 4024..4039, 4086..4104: -1.50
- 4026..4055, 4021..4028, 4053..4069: -1.58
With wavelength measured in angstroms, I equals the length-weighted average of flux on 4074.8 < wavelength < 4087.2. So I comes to 50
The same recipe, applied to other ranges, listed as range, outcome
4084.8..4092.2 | 50.5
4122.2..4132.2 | 50.9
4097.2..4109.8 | 40.3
